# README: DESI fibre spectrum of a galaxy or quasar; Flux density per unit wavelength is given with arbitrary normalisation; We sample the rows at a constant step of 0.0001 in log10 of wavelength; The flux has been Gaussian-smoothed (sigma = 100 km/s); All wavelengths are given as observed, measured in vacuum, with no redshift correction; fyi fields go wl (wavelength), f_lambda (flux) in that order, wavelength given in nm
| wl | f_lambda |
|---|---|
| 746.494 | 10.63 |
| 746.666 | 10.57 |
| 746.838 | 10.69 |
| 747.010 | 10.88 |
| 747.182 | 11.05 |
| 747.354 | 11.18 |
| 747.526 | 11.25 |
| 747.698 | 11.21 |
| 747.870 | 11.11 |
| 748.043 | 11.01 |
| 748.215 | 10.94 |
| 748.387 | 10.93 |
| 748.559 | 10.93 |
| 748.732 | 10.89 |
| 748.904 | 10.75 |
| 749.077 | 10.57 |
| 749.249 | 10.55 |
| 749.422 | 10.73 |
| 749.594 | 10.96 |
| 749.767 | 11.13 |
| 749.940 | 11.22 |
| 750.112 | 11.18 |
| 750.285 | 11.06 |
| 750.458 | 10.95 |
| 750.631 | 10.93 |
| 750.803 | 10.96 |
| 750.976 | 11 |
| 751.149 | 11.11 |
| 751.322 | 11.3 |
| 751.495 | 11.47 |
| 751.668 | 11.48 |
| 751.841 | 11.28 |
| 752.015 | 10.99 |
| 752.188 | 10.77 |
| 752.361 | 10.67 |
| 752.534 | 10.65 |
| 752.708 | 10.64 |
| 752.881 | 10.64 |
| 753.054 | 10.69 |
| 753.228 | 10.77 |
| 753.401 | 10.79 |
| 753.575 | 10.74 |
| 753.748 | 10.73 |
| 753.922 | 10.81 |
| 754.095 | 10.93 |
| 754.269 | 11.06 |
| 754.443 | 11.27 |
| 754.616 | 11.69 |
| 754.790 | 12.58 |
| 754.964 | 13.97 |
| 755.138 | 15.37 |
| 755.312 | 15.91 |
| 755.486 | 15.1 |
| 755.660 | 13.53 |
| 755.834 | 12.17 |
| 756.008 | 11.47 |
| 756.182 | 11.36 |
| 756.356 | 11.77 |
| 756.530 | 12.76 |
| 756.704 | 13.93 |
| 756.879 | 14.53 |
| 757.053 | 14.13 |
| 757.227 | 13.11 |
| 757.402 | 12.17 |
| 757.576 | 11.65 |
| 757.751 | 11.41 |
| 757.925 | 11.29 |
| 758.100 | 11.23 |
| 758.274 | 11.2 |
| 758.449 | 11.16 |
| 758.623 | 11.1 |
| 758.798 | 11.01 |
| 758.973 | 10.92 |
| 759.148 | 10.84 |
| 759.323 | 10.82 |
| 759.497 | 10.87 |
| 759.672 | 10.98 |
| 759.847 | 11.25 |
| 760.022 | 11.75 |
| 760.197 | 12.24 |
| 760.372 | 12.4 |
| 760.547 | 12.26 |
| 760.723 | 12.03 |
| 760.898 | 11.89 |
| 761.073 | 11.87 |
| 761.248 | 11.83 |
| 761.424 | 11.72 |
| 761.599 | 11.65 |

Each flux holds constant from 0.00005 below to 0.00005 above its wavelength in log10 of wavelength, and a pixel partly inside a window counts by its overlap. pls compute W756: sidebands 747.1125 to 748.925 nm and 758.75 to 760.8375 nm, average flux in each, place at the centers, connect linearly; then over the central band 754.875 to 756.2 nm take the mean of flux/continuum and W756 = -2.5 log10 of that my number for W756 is -0.21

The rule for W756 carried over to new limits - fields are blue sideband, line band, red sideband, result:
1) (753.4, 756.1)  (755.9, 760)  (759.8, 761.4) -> 0.04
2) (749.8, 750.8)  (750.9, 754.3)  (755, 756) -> 0.14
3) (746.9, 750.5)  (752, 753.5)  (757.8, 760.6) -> 0.04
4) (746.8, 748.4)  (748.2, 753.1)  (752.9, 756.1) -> 0.06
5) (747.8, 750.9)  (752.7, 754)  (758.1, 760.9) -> 0.04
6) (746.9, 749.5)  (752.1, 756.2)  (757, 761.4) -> -0.05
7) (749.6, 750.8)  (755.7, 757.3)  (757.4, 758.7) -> -0.14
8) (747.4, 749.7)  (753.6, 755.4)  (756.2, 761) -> -0.08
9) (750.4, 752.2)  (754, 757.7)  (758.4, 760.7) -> -0.14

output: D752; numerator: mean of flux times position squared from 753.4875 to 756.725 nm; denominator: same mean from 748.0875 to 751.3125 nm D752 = 1.2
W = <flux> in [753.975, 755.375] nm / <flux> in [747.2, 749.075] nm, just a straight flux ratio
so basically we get 1.16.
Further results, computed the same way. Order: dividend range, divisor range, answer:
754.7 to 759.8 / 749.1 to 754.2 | 1.13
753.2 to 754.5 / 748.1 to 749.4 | 1.01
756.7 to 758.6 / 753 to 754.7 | 1.12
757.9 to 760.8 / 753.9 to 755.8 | 0.88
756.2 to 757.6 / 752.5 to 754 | 1.21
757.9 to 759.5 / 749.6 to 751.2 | 1.00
